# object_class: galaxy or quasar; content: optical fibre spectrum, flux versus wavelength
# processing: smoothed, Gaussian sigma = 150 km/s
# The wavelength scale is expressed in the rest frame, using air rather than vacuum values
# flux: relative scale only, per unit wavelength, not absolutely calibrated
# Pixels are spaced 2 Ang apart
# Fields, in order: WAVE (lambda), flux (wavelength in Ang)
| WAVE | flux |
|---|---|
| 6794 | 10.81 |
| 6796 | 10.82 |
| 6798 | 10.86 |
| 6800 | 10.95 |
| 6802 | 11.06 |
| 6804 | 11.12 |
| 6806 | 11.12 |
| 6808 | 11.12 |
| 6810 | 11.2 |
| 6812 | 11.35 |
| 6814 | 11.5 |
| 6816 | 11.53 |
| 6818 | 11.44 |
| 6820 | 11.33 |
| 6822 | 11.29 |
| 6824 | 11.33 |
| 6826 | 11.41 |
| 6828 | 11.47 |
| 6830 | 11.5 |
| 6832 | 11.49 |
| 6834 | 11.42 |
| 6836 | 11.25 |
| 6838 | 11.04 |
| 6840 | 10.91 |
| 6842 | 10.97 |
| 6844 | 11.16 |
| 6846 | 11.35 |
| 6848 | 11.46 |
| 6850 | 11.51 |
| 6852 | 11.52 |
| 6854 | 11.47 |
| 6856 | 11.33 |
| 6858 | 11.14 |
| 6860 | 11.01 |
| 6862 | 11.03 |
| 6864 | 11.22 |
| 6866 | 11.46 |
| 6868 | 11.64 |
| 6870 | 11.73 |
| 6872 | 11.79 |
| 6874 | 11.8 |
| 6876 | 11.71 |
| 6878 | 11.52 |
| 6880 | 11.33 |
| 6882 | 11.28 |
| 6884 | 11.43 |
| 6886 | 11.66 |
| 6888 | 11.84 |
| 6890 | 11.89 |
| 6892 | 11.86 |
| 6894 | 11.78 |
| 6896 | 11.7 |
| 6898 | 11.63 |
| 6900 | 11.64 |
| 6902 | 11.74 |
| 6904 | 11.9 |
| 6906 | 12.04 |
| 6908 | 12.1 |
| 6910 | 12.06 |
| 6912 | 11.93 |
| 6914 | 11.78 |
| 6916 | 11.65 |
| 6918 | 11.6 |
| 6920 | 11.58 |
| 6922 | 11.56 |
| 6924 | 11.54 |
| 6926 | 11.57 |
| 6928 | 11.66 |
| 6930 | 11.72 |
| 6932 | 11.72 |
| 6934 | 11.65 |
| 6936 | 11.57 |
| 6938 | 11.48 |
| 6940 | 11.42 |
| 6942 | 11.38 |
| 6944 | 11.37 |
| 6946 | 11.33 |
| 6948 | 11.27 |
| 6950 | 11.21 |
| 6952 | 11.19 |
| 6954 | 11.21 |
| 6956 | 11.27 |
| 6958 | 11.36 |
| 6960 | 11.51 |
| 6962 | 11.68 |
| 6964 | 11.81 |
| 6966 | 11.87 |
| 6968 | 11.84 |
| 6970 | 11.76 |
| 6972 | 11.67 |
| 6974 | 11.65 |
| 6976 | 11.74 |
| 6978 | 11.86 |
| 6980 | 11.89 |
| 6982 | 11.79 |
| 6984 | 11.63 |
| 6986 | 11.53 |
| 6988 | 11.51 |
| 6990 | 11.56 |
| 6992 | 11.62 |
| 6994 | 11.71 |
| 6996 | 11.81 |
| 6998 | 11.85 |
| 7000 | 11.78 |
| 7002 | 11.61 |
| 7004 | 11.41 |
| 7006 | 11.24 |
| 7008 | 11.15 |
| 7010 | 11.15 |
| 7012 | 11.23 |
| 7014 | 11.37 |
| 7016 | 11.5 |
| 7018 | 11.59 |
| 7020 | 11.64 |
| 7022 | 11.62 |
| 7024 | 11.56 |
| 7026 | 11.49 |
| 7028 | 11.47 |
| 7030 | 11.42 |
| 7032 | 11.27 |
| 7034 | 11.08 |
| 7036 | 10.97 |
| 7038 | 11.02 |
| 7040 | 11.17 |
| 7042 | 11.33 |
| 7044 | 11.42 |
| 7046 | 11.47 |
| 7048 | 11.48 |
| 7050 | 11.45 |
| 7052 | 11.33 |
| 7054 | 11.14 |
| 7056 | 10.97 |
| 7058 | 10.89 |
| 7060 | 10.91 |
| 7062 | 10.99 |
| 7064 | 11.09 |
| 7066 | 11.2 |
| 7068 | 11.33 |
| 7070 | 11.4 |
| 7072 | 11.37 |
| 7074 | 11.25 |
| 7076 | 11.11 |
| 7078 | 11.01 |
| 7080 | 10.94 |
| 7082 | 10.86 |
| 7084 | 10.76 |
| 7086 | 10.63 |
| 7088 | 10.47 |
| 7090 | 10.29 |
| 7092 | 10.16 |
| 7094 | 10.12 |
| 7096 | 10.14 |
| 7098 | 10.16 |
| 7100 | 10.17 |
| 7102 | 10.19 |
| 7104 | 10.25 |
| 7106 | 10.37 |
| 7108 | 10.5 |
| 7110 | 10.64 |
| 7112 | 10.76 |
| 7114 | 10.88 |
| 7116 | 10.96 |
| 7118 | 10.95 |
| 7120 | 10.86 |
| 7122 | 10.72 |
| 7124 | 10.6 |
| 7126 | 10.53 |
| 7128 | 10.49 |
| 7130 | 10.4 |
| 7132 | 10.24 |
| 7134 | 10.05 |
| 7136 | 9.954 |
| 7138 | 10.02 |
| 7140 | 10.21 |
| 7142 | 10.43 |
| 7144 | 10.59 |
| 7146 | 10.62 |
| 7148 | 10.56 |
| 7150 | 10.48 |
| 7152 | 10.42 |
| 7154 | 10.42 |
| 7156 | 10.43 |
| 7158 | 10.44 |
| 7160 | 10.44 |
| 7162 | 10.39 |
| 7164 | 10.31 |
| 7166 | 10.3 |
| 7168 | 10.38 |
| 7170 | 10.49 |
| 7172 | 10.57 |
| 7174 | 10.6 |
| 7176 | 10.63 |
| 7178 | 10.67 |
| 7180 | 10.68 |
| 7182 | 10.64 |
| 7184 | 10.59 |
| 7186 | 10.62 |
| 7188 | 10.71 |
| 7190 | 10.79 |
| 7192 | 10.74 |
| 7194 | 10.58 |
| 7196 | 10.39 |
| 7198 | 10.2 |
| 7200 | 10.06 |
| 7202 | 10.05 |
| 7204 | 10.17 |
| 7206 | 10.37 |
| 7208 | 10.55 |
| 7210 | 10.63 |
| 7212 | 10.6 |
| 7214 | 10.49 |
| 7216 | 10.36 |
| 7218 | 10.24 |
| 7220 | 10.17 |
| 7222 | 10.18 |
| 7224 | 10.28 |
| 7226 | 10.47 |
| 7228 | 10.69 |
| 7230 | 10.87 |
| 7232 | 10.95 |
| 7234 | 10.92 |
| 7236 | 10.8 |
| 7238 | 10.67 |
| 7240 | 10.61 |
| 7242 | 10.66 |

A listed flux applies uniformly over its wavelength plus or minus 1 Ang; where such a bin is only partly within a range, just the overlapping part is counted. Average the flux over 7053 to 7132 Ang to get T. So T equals 10.7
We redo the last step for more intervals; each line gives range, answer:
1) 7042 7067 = 11.2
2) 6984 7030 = 11.5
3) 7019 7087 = 11.2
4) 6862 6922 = 11.7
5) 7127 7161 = 10.4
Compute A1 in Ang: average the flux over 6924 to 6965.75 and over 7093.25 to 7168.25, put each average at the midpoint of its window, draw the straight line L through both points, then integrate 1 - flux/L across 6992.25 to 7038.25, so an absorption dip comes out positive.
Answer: -1.49 Ang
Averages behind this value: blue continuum 11.5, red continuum 10.4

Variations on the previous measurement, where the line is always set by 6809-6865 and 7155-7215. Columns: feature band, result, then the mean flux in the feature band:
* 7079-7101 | 0.6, 10.4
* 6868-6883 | -0.5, 11.6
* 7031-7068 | -1.3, 11.2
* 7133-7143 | 0.4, 10.1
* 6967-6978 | -0.8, 11.7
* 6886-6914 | -1.7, 11.8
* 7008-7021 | -0.6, 11.4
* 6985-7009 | -1.4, 11.6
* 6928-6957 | -1.0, 11.4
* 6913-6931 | -0.8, 11.6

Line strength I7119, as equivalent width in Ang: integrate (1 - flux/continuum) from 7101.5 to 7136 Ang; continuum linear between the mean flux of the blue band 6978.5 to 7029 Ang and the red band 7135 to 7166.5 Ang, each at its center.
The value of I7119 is 0.3 Ang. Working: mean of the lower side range 11.6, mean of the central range 10.5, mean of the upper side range 10.4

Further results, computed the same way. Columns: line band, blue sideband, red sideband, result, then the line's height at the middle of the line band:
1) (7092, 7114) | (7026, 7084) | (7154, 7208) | 1.14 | 10.9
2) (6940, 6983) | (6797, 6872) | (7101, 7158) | -2.39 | 10.9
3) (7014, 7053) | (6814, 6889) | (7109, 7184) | -1.92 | 10.8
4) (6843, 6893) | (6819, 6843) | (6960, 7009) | -0.48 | 11.4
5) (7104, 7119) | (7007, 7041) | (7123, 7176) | -0.01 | 10.7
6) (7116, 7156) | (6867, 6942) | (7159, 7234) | 1.02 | 10.7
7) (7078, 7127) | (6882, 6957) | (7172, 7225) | 1.41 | 10.9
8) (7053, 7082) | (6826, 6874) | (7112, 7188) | -0.99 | 10.7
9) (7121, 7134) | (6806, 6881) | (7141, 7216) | 0.19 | 10.6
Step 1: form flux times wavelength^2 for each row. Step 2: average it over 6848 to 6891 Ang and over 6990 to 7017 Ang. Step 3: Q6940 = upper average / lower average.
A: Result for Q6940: 1.0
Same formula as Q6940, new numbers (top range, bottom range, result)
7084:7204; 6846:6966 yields 0.97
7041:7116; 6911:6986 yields 0.97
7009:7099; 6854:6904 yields 1.01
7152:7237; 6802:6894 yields 1.02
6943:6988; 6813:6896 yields 1.04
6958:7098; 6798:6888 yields 1.05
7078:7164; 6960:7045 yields 0.94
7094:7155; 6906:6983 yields 0.95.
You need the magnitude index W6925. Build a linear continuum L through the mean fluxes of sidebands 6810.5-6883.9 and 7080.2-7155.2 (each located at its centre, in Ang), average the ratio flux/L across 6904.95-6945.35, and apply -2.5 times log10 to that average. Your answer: -0.053 mag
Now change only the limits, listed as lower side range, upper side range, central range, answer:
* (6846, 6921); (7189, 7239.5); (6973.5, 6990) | -0.039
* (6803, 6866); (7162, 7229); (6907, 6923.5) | -0.063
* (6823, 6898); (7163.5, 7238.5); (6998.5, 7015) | -0.033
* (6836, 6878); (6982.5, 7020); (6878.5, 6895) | -0.022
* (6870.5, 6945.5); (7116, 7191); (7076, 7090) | 0.007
